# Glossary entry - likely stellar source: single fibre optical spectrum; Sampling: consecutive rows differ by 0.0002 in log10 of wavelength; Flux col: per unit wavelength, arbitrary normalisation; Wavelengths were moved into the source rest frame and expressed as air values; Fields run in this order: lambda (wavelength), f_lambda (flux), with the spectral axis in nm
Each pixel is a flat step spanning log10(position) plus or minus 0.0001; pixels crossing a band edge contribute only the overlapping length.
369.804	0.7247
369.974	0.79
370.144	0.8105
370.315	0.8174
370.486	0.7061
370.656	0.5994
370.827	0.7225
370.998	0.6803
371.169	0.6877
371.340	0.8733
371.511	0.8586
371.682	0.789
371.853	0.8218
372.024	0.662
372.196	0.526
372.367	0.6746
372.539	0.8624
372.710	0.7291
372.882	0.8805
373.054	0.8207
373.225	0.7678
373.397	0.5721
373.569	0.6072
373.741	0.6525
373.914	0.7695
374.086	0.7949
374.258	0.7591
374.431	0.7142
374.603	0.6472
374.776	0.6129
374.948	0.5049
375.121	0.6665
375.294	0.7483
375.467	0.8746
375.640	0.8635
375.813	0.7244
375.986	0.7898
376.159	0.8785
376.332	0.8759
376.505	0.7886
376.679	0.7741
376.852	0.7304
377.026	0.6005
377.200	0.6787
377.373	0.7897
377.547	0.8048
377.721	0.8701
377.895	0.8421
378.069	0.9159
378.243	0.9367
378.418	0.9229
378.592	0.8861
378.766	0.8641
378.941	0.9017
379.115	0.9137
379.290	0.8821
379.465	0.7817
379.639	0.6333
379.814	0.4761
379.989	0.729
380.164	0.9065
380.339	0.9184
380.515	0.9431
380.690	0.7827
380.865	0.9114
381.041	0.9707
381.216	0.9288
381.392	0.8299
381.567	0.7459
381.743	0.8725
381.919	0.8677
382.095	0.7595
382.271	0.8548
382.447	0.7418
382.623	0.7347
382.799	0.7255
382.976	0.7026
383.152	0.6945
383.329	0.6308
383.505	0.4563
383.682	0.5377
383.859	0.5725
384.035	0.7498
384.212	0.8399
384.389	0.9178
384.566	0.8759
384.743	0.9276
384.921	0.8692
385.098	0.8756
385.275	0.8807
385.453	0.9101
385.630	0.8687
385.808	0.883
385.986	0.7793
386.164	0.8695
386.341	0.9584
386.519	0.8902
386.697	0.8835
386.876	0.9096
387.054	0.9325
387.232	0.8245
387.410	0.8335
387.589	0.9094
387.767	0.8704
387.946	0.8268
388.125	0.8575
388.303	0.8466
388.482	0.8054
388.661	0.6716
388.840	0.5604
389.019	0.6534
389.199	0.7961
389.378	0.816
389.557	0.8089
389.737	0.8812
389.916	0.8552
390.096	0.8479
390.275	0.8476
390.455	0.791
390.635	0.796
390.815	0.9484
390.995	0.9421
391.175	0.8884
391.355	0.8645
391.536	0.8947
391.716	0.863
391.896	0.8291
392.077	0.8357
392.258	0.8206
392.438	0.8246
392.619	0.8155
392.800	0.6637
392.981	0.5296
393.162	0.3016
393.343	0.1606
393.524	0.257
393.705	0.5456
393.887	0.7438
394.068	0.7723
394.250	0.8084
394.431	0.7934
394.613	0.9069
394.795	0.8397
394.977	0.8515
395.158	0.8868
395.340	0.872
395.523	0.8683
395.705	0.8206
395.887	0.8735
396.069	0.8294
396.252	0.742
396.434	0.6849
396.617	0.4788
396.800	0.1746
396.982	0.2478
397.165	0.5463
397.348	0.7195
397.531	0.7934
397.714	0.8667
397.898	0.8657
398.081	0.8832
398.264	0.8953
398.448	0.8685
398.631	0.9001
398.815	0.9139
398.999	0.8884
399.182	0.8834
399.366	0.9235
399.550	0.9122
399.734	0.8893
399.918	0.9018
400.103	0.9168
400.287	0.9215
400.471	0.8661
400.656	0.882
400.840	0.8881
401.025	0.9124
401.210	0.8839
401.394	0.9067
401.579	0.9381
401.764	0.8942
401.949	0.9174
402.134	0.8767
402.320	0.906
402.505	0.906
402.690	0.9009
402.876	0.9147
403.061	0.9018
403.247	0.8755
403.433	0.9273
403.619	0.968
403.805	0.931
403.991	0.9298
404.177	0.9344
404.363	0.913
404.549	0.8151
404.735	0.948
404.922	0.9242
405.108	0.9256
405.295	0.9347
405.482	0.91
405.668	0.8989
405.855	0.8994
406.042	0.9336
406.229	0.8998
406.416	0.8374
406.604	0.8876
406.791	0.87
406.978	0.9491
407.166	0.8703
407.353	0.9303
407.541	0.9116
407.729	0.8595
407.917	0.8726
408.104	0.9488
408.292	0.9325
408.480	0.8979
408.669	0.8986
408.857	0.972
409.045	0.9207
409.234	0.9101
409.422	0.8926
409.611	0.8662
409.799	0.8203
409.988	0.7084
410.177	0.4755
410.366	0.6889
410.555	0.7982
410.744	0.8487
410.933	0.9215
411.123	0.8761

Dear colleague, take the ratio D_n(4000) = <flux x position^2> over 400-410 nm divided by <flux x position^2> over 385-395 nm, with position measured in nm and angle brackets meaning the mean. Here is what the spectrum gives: 1.2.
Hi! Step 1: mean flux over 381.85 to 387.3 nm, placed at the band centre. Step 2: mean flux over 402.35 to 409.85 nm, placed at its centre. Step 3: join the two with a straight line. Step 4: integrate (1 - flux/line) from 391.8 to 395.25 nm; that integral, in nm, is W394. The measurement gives 0.62 nm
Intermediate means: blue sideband 0.804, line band 0.695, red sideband 0.907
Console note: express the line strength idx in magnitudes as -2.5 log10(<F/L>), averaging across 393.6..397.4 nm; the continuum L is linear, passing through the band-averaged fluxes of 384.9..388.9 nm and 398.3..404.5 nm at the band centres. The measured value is 0.23 mag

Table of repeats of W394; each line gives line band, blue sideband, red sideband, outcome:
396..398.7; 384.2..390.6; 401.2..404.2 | 0.58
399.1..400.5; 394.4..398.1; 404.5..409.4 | -0.20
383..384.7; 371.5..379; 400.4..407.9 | 0.22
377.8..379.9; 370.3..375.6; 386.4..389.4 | -0.19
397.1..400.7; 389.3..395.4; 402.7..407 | -0.09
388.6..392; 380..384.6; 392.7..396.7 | -0.44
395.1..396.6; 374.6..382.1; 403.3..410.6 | 0.09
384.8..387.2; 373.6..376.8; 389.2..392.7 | -0.20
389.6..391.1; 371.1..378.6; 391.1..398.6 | -0.26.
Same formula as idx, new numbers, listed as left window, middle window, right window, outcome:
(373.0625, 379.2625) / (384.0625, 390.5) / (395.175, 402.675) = -0.06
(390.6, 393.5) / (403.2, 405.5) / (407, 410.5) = -0.12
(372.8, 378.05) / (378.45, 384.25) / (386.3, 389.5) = 0.00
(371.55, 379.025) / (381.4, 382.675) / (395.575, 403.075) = -0.03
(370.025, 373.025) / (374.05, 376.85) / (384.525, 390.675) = 0.03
